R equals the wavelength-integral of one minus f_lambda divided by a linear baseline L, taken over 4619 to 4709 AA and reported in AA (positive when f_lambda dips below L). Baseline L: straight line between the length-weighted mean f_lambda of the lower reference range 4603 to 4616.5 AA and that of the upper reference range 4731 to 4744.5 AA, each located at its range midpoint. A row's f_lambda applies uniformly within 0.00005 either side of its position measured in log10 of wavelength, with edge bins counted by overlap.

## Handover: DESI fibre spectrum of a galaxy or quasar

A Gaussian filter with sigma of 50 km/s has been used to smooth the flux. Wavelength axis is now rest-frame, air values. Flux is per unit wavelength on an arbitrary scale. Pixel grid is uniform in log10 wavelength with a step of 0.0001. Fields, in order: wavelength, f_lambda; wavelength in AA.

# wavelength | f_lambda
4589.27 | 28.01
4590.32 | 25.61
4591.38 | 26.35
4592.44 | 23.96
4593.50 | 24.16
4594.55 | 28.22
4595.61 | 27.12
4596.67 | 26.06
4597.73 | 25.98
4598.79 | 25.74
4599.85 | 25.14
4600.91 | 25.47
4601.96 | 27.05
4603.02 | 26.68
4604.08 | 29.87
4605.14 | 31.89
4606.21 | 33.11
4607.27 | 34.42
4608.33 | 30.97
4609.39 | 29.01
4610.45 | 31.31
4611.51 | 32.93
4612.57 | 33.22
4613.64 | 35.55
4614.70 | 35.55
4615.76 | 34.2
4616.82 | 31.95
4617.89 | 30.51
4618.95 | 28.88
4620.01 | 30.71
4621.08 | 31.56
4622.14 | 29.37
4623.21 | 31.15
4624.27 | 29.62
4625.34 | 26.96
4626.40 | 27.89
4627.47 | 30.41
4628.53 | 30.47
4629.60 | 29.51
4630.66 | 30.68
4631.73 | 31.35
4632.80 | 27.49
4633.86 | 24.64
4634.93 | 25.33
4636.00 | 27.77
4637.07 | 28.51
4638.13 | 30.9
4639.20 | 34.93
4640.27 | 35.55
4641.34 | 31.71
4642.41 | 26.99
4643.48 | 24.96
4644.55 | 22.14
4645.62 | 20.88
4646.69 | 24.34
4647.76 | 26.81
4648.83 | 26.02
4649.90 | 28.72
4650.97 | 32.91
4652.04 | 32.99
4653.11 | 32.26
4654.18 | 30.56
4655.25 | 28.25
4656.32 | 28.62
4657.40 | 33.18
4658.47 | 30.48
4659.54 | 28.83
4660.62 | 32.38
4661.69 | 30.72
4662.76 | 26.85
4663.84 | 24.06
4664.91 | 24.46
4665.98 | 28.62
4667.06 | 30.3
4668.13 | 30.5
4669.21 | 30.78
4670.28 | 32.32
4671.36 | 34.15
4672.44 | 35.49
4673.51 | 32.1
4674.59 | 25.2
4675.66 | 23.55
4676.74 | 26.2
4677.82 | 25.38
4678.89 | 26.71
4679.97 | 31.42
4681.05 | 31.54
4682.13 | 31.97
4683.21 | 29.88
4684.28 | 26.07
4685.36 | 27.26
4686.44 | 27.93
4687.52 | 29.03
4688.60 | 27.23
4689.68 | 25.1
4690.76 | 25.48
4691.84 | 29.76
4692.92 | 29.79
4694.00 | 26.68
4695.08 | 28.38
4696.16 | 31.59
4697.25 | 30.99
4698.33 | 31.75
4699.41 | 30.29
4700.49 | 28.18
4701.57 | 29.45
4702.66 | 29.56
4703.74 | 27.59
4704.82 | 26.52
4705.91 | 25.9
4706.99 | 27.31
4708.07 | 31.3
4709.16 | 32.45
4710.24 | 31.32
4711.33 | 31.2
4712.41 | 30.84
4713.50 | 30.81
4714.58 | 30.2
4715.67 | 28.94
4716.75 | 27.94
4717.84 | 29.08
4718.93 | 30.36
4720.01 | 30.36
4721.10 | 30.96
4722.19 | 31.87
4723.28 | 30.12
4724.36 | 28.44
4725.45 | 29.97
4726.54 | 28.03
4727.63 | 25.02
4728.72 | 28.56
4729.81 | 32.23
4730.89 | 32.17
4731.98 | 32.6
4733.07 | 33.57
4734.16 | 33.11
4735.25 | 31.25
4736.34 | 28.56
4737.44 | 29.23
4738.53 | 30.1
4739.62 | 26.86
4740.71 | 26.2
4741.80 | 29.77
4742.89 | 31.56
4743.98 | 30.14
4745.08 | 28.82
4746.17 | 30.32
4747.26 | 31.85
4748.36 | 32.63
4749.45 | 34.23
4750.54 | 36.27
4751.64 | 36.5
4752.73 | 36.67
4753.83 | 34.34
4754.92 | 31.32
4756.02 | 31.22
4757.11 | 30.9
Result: 7.3 AA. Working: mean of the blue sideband 32.4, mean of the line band 29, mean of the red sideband 30.3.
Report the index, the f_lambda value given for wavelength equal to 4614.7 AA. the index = 35.55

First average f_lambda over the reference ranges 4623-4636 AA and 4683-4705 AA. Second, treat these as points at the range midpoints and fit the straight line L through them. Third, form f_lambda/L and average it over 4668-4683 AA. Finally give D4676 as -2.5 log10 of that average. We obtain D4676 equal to -0.04 mag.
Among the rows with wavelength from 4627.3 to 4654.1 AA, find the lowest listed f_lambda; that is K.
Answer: 20.88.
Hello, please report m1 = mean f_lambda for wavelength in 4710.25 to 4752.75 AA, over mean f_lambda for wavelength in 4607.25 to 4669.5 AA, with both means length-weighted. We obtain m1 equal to 1.0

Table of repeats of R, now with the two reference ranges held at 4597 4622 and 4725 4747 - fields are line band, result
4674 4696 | 1.71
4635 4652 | 1.15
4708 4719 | -0.12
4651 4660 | -0.15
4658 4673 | 0.11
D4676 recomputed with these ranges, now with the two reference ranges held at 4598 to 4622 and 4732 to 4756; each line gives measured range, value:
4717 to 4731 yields 0.06 mag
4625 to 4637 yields 0.09 mag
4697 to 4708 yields 0.09 mag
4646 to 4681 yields 0.06 mag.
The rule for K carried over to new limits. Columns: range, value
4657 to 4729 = 23.55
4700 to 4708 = 25.9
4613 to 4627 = 26.96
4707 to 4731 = 25.02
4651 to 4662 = 28.25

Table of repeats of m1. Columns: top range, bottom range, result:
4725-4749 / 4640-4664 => 1.05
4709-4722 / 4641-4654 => 1.10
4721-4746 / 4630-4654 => 1.05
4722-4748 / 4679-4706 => 1.04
